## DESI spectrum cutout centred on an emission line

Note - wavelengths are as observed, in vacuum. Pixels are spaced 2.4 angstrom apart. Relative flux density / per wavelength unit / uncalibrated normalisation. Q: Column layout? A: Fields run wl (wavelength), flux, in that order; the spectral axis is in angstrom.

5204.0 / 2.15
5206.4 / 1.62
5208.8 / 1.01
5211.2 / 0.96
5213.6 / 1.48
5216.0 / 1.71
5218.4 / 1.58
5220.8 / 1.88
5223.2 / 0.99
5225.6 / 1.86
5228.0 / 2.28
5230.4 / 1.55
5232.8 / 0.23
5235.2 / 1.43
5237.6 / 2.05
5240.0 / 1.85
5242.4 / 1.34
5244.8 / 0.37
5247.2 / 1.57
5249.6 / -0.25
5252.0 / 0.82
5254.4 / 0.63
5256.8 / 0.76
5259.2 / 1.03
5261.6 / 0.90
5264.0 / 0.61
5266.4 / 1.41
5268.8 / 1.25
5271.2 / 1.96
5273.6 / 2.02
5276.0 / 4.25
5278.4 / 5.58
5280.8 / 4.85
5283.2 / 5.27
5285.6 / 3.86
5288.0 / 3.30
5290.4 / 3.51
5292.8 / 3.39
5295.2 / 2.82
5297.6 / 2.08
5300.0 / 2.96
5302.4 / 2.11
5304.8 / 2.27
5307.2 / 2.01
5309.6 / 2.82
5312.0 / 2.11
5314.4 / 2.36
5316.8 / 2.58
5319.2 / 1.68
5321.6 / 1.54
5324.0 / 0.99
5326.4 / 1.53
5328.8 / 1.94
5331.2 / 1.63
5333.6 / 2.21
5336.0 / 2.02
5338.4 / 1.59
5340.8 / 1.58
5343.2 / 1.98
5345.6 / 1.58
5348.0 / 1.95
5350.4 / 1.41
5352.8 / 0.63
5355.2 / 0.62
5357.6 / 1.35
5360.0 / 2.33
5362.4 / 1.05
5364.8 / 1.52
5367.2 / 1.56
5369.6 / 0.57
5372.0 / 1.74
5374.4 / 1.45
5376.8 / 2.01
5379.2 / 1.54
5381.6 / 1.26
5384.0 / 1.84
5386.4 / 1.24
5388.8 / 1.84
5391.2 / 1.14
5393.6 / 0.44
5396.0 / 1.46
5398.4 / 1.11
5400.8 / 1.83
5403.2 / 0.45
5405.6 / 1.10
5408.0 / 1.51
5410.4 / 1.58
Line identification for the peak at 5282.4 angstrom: C IV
